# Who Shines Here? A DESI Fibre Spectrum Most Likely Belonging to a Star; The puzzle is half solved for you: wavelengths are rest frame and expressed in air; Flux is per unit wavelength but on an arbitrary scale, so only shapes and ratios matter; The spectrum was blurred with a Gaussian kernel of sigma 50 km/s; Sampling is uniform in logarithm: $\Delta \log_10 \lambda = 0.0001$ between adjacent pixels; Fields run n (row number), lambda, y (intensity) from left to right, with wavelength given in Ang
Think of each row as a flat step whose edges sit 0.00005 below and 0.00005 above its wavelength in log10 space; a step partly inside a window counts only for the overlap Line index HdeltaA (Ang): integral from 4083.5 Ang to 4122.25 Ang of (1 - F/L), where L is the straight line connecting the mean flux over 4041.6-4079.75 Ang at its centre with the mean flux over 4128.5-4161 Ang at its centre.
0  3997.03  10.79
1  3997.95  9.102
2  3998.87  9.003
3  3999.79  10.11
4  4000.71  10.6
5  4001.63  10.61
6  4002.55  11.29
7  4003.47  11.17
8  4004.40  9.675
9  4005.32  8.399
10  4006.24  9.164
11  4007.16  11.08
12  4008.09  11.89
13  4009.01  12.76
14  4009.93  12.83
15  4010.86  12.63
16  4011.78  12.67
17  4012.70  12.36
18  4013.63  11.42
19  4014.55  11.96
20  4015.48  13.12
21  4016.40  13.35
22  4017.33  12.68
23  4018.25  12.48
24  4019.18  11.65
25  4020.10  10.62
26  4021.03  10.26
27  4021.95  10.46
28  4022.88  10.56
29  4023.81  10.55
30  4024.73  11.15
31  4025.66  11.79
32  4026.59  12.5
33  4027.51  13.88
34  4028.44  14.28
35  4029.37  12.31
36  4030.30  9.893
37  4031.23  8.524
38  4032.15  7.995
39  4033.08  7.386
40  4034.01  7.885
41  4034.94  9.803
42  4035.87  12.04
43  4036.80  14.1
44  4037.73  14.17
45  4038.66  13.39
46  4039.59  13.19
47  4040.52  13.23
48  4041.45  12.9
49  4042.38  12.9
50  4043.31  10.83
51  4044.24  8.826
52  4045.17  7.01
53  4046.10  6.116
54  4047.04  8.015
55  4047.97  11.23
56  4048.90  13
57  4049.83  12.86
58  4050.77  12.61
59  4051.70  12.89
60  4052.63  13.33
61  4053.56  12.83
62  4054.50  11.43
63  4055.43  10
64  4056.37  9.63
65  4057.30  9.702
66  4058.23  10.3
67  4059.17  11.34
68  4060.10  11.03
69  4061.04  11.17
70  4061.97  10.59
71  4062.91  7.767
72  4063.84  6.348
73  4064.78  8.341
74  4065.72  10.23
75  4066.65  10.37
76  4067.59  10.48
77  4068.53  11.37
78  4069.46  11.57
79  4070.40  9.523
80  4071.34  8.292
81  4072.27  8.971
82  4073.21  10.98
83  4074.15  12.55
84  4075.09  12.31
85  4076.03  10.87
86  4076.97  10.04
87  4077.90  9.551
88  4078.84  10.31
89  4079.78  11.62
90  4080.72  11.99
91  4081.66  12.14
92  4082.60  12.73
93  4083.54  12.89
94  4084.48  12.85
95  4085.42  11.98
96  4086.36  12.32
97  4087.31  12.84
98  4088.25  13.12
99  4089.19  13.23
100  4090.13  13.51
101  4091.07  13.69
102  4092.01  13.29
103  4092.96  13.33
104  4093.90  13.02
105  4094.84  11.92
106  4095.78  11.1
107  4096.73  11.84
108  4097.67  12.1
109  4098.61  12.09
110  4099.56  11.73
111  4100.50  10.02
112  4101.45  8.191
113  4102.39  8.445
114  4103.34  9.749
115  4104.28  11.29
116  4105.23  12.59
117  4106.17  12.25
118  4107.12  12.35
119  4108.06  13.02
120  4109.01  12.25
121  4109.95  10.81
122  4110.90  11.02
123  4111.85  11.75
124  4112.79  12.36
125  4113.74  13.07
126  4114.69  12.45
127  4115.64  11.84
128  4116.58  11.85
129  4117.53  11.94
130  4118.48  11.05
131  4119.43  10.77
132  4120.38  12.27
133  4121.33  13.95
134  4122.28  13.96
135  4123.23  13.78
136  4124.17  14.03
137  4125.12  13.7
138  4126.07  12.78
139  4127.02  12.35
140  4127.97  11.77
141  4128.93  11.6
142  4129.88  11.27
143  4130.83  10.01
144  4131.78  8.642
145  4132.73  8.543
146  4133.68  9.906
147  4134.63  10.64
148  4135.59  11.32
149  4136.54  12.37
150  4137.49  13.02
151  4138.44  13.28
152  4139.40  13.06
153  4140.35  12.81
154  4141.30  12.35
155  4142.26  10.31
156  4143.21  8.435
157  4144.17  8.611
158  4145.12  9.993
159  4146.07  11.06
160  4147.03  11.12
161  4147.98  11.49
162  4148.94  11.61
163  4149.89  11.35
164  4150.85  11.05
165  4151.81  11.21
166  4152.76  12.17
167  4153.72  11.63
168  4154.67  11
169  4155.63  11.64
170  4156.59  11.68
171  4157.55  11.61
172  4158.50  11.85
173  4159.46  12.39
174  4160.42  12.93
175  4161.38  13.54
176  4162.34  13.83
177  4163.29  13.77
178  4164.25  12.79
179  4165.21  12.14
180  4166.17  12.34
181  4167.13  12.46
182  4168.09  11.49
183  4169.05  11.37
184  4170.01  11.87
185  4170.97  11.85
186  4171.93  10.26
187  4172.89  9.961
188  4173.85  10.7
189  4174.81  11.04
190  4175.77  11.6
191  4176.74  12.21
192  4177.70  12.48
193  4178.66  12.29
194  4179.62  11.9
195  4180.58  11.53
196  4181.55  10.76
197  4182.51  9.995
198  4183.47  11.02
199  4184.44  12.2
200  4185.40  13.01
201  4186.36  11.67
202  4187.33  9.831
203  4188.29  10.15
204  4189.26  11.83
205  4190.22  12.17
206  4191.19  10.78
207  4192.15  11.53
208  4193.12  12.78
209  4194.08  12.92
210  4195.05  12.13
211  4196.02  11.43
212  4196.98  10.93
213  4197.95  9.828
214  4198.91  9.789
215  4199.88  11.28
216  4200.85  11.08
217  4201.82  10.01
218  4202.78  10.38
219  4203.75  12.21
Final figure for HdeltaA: -4.1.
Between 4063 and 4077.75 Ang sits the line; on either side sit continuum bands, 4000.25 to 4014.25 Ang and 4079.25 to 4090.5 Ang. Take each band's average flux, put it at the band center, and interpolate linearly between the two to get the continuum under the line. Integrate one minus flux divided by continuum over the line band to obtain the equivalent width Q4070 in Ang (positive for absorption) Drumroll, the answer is 2.7 Ang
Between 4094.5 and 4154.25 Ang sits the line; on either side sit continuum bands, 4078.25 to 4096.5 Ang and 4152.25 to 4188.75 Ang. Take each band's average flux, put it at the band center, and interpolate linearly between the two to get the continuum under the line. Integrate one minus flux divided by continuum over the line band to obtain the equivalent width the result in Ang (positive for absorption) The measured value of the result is 3.1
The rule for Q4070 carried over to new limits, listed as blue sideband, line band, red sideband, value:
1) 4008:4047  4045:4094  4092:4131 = 2.2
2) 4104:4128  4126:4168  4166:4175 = 0.7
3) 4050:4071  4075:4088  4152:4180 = -1.1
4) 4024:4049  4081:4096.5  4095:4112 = -2.1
